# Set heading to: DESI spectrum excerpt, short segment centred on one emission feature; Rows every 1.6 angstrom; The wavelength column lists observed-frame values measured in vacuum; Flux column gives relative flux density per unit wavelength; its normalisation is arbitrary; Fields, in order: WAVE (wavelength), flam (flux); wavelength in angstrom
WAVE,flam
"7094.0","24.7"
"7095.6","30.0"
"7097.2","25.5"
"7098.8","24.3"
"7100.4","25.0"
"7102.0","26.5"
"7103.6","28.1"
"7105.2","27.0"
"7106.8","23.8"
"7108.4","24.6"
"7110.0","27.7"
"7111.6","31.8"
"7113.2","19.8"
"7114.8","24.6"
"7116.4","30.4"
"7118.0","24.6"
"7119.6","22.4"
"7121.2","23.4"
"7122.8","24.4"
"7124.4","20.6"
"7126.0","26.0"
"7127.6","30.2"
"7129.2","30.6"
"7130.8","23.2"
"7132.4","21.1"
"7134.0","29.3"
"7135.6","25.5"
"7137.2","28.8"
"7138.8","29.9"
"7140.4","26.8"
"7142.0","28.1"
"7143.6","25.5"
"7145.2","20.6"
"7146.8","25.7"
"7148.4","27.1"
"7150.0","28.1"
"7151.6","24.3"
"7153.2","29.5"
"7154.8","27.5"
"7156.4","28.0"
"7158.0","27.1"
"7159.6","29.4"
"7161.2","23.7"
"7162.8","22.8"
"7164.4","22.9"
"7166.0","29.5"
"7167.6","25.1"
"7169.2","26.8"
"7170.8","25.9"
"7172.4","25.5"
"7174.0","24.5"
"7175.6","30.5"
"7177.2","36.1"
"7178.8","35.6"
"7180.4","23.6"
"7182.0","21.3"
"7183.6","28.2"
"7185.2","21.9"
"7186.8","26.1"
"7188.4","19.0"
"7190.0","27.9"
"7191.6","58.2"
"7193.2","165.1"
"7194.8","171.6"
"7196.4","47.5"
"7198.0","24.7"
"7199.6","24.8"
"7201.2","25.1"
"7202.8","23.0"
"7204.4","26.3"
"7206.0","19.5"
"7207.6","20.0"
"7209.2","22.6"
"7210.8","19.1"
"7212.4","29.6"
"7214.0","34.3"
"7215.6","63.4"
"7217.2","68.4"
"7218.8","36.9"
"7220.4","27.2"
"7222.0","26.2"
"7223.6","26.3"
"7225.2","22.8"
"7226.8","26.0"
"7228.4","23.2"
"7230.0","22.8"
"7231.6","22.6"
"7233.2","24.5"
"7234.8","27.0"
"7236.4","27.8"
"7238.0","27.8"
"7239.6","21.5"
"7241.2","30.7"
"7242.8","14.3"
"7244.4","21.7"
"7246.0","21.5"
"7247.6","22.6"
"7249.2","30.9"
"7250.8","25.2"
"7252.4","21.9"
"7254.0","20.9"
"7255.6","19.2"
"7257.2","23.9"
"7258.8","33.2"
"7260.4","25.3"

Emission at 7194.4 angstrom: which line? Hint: H-alpha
